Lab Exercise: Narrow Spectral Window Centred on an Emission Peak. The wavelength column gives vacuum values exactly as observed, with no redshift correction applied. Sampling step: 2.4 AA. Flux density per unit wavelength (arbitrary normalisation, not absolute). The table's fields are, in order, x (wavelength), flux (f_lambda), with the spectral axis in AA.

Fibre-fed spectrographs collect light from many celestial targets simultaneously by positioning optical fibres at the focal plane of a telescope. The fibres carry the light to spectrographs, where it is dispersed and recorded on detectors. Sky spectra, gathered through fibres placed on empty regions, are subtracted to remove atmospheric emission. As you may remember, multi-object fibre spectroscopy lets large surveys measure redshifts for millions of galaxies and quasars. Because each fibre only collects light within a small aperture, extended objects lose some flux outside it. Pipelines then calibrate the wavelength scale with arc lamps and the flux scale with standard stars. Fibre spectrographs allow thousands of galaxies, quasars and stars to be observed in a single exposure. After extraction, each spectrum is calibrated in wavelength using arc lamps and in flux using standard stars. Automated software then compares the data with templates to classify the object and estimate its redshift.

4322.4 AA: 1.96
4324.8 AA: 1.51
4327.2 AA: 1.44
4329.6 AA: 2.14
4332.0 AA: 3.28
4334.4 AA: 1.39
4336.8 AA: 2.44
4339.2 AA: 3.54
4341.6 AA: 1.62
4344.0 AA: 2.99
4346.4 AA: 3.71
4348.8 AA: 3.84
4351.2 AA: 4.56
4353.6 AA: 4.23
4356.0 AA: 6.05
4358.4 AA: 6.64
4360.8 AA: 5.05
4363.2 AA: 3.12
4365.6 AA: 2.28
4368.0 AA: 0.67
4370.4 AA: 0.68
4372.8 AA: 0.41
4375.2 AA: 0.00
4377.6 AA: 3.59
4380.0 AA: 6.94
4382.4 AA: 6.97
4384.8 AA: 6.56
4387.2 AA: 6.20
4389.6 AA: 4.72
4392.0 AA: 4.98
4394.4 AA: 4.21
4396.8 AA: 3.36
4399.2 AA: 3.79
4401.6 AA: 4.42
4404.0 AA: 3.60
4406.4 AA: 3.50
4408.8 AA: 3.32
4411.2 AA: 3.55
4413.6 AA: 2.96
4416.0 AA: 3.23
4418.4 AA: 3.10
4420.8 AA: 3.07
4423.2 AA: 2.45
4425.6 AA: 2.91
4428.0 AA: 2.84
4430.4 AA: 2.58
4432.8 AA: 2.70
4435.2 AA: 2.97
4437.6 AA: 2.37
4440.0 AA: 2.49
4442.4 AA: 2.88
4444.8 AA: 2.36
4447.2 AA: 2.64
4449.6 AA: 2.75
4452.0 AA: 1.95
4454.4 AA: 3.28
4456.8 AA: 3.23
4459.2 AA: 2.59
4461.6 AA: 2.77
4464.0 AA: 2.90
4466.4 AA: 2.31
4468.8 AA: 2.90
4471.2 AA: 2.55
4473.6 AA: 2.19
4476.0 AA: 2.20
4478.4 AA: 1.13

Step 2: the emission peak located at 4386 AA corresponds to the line Ly-alpha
